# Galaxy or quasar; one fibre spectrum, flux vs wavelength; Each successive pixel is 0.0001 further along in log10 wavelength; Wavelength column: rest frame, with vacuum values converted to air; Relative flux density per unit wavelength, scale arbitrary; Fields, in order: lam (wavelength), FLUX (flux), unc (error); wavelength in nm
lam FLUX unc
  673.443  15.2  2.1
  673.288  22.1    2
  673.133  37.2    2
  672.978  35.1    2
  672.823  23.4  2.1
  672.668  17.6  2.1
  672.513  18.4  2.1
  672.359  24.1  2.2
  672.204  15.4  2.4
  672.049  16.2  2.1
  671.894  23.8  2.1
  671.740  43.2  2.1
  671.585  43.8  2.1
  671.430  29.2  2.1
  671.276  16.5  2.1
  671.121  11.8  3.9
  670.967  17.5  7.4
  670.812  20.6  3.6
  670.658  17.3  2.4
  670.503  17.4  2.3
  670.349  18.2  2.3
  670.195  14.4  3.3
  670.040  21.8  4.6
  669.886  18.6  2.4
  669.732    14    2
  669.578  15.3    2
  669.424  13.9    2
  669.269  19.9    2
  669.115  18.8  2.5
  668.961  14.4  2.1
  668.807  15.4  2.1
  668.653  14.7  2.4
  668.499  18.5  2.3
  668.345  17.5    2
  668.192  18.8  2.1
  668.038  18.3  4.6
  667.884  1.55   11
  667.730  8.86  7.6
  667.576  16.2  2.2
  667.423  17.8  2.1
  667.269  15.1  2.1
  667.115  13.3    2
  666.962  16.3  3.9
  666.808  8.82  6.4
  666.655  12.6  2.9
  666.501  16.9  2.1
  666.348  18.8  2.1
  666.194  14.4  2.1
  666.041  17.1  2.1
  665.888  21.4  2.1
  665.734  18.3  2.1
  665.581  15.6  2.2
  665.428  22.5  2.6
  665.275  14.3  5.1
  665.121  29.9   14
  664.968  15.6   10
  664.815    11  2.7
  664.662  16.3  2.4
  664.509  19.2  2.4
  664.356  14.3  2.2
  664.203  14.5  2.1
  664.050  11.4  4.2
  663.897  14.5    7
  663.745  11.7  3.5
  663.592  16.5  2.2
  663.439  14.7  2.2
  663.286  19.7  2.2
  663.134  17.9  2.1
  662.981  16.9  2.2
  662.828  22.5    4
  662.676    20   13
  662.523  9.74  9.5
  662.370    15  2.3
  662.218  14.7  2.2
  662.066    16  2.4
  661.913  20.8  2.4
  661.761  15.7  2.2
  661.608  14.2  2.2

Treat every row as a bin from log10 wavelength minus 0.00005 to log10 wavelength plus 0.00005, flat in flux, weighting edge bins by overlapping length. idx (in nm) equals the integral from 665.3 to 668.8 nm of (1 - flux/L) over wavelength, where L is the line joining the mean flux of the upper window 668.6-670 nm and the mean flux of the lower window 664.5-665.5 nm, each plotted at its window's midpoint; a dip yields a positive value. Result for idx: 0.36 nm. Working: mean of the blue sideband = 18.3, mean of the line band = 15.6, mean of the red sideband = 16.3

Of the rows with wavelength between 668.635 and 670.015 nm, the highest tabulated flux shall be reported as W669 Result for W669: 19.9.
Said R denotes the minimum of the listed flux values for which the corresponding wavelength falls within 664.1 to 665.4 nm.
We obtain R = 11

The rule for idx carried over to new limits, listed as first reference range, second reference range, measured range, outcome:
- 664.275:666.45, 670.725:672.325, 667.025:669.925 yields 0.77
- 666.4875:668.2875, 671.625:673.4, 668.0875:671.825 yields 0.00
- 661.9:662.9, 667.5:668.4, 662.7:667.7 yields -0.45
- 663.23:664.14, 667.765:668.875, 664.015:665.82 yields -0.29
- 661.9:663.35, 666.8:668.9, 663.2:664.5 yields 0.13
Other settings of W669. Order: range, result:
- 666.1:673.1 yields 43.8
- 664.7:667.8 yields 29.9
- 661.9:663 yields 22.5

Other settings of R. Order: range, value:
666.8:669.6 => 1.55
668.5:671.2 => 11.8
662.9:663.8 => 11.7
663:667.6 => 8.82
